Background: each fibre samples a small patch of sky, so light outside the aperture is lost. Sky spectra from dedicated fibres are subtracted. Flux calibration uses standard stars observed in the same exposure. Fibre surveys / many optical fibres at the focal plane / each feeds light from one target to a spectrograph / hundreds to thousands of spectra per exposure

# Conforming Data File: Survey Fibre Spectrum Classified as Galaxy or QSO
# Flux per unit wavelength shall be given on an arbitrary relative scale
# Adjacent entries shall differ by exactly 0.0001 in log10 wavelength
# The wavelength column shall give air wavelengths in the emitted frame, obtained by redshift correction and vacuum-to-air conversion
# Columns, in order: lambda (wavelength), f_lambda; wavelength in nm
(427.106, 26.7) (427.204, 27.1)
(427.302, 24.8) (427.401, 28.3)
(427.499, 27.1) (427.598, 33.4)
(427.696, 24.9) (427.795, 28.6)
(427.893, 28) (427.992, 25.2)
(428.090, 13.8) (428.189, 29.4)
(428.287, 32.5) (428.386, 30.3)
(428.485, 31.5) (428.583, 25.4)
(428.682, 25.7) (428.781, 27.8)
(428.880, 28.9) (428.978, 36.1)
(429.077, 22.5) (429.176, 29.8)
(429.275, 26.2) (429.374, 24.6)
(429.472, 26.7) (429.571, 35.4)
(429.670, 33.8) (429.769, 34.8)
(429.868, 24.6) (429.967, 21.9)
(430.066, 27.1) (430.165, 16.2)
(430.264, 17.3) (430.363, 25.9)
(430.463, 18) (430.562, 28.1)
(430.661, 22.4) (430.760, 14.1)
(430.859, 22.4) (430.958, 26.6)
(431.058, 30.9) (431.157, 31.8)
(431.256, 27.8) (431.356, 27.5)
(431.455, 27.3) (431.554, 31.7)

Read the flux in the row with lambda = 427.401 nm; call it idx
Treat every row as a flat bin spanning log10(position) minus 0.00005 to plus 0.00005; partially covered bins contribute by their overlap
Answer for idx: 28.3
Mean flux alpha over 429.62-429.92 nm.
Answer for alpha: 31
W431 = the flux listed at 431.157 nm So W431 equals 31.8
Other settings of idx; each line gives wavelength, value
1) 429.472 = 26.7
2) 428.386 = 30.3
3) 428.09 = 13.8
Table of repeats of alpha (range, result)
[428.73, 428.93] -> 28.4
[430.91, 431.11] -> 28.7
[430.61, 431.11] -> 23.4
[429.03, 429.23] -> 26.1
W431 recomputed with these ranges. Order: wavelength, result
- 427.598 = 33.4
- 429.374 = 24.6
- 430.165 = 16.2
